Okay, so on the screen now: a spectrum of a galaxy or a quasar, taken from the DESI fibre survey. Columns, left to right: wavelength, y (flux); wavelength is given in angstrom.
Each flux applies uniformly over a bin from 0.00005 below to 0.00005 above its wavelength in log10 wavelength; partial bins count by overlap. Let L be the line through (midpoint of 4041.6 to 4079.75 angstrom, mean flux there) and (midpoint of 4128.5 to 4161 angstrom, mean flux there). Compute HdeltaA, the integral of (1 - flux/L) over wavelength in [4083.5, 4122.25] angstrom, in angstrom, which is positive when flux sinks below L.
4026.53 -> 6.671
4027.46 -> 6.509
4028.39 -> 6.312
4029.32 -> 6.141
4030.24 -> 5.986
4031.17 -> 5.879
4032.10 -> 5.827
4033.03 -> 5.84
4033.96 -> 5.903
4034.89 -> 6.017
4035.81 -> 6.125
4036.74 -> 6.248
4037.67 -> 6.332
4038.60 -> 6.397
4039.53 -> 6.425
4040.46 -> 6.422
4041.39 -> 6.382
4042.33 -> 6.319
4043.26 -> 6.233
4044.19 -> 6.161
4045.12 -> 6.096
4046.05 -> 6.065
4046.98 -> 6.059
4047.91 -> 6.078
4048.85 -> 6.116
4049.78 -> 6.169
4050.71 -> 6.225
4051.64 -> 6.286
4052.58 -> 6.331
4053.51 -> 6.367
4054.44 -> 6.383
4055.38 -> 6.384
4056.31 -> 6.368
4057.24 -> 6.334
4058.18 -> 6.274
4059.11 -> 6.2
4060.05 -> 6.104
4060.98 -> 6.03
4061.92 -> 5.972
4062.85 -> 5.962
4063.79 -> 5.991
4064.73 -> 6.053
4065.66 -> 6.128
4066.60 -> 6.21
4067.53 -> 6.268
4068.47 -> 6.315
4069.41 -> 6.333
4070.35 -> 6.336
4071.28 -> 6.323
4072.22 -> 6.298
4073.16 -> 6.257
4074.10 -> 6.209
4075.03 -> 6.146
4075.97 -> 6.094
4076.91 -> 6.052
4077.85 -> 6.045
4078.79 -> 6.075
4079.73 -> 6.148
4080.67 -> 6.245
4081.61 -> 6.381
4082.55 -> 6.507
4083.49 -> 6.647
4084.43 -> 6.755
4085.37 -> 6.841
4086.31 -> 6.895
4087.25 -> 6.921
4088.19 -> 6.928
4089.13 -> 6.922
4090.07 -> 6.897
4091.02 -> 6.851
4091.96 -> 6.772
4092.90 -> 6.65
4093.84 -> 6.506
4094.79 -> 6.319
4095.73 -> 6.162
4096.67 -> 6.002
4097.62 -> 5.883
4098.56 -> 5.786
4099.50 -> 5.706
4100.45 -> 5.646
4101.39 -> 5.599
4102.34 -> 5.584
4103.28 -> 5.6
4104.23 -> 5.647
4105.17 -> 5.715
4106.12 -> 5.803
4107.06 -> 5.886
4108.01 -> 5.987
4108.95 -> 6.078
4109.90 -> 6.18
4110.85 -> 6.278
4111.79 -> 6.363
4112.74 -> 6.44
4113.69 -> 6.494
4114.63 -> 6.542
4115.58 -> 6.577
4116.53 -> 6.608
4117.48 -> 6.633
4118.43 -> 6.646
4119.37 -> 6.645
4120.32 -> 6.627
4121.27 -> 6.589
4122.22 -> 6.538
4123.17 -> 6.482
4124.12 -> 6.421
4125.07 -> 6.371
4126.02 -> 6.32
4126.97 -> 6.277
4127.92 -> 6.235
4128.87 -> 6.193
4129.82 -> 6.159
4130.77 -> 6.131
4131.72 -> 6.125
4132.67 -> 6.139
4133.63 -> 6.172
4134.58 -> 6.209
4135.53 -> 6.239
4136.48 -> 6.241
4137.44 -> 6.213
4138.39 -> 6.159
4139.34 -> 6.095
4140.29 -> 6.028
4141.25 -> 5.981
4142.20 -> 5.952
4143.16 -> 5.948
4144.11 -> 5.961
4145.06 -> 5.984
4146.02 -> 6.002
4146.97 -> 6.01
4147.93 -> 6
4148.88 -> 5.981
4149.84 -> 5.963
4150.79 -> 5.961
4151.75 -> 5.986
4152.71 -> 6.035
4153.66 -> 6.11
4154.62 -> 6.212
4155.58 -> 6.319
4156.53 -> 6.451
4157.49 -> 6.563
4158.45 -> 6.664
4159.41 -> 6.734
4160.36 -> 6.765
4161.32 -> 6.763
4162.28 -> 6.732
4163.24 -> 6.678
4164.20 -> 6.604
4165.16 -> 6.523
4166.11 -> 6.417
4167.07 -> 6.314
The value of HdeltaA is -0.94 angstrom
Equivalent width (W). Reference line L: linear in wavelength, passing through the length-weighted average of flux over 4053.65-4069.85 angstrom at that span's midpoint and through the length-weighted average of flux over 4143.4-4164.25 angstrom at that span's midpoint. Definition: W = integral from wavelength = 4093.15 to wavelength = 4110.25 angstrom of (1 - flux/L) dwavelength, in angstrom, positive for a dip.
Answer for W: 0.9 angstrom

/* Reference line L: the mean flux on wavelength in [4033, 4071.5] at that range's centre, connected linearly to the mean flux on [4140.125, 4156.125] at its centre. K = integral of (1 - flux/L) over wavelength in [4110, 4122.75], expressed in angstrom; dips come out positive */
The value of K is -0.92 angstrom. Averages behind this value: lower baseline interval 6.21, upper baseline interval 6.03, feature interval 6.53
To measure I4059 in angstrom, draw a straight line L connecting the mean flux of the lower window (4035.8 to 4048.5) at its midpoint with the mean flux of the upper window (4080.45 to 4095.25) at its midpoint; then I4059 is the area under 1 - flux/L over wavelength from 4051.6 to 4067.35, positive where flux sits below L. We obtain 0.5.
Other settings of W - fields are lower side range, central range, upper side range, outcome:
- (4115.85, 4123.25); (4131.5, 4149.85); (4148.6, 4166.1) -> 1.2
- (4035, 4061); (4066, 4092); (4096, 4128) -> -1.0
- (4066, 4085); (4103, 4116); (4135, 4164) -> 0.3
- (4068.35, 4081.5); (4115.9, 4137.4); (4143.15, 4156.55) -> -0.9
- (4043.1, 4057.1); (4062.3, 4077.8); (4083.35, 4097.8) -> 0.6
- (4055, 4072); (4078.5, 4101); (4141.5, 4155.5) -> -1.1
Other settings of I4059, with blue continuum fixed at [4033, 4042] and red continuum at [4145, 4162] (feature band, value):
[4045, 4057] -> 0.00 angstrom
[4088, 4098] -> -0.46 angstrom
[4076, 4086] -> -0.20 angstrom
